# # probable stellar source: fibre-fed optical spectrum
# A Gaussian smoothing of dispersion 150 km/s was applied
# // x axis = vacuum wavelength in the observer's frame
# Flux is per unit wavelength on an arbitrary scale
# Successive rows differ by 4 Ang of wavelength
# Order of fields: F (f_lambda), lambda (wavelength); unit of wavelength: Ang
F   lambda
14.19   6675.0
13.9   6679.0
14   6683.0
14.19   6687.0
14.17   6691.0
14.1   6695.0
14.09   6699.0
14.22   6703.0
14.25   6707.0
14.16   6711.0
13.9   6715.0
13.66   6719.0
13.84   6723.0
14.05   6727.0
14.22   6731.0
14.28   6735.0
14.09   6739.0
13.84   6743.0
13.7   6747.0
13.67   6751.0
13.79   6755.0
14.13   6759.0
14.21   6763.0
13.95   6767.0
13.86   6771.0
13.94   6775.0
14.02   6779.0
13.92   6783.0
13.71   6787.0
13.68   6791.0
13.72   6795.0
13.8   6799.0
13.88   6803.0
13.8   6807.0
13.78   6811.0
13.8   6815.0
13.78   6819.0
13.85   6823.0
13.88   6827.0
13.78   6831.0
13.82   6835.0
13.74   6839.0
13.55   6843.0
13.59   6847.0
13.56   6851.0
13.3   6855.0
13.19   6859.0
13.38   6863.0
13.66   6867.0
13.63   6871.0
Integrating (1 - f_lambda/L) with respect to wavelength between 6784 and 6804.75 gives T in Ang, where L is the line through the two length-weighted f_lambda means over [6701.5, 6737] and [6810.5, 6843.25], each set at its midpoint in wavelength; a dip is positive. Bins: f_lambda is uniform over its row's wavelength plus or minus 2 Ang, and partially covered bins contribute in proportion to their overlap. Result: 0.2 Ang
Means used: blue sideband 14.1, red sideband 13.8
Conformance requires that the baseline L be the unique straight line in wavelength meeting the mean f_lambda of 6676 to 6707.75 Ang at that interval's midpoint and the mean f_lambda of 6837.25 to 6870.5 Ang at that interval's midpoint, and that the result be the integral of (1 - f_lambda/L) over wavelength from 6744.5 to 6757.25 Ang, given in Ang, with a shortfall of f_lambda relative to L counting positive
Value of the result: 0.1 Ang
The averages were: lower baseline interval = 14.1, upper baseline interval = 13.5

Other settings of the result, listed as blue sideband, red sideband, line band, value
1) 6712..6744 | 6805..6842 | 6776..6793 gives 0.0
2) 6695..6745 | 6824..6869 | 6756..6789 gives -0.2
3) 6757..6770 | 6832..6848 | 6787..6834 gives 0.2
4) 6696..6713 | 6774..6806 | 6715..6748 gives 0.2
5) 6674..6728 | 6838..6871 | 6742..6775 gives -0.1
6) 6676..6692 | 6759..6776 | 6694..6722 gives 0.0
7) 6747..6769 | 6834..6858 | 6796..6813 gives -0.1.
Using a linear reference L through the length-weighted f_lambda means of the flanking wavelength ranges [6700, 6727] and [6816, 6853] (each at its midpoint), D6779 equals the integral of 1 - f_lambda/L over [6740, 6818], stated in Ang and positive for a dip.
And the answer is 0.0 Ang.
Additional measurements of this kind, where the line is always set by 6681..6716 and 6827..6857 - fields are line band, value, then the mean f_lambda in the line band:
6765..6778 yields 0.0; 13.9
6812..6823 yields -0.1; 13.8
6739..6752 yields 0.2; 13.8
